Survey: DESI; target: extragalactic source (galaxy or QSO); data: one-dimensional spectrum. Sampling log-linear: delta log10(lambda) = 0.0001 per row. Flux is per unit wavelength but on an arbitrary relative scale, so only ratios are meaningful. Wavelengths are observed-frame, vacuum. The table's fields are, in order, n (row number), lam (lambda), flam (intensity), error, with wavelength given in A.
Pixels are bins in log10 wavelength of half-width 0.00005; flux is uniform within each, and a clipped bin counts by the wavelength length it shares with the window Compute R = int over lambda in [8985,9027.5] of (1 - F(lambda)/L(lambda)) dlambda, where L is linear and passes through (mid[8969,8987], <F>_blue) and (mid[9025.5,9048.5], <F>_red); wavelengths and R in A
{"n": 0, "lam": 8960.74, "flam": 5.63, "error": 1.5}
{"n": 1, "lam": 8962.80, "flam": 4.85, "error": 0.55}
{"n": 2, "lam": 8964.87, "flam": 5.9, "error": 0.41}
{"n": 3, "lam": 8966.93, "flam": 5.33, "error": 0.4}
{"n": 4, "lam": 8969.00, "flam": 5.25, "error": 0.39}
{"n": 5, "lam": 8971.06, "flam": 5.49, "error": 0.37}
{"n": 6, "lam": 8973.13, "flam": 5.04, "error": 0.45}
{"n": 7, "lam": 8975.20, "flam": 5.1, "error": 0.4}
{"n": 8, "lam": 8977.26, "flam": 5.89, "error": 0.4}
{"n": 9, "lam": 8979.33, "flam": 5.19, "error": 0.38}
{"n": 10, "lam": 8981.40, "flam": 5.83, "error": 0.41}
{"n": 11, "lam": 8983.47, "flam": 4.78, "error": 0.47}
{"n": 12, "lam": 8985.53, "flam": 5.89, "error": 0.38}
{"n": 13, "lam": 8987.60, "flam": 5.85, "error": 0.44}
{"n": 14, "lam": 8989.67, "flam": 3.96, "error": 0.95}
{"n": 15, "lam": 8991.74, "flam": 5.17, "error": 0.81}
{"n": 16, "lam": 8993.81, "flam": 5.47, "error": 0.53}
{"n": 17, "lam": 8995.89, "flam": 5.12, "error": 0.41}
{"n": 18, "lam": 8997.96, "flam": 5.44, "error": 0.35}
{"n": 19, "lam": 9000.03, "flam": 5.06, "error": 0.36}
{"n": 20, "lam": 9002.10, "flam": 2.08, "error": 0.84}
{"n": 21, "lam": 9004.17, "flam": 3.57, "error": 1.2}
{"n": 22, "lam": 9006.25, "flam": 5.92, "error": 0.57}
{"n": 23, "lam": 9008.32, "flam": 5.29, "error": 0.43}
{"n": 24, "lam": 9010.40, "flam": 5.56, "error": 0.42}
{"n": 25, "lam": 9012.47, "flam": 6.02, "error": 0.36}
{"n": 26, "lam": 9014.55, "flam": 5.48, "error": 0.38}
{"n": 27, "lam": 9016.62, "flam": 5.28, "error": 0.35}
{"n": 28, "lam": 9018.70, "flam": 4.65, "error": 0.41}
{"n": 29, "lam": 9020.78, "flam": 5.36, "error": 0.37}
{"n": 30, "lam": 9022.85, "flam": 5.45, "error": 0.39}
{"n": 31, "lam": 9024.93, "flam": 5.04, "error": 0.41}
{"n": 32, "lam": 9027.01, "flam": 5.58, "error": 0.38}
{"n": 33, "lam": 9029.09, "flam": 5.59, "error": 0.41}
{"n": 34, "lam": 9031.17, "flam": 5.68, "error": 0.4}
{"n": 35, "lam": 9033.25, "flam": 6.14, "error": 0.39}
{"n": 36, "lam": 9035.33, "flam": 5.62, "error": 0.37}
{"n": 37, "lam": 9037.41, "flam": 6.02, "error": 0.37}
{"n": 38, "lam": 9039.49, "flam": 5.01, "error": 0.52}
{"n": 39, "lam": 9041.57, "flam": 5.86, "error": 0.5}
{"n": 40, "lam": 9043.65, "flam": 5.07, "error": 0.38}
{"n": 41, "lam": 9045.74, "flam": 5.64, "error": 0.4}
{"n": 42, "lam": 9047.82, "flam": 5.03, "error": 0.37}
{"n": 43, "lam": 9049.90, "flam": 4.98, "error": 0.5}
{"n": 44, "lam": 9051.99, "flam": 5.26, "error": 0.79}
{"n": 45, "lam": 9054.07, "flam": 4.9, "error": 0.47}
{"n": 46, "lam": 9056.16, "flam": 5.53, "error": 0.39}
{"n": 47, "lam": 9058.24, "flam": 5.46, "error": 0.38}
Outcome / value 3.03 A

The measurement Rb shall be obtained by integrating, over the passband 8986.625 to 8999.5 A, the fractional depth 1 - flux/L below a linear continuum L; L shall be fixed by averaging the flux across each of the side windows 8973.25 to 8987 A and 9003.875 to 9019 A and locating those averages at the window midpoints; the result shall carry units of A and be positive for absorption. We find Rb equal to 0.5 A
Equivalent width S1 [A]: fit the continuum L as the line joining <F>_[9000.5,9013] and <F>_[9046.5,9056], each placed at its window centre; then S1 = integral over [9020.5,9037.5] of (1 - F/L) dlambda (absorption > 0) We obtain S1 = -2.4 A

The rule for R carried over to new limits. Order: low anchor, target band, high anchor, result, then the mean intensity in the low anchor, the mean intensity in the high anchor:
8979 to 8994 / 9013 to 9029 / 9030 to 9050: 0.38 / 5.26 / 5.53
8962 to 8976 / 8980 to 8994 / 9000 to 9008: -1.68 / 5.29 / 4.15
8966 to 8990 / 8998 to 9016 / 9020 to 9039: 1.88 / 5.34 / 5.6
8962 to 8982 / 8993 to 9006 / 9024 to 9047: 2.22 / 5.38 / 5.56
